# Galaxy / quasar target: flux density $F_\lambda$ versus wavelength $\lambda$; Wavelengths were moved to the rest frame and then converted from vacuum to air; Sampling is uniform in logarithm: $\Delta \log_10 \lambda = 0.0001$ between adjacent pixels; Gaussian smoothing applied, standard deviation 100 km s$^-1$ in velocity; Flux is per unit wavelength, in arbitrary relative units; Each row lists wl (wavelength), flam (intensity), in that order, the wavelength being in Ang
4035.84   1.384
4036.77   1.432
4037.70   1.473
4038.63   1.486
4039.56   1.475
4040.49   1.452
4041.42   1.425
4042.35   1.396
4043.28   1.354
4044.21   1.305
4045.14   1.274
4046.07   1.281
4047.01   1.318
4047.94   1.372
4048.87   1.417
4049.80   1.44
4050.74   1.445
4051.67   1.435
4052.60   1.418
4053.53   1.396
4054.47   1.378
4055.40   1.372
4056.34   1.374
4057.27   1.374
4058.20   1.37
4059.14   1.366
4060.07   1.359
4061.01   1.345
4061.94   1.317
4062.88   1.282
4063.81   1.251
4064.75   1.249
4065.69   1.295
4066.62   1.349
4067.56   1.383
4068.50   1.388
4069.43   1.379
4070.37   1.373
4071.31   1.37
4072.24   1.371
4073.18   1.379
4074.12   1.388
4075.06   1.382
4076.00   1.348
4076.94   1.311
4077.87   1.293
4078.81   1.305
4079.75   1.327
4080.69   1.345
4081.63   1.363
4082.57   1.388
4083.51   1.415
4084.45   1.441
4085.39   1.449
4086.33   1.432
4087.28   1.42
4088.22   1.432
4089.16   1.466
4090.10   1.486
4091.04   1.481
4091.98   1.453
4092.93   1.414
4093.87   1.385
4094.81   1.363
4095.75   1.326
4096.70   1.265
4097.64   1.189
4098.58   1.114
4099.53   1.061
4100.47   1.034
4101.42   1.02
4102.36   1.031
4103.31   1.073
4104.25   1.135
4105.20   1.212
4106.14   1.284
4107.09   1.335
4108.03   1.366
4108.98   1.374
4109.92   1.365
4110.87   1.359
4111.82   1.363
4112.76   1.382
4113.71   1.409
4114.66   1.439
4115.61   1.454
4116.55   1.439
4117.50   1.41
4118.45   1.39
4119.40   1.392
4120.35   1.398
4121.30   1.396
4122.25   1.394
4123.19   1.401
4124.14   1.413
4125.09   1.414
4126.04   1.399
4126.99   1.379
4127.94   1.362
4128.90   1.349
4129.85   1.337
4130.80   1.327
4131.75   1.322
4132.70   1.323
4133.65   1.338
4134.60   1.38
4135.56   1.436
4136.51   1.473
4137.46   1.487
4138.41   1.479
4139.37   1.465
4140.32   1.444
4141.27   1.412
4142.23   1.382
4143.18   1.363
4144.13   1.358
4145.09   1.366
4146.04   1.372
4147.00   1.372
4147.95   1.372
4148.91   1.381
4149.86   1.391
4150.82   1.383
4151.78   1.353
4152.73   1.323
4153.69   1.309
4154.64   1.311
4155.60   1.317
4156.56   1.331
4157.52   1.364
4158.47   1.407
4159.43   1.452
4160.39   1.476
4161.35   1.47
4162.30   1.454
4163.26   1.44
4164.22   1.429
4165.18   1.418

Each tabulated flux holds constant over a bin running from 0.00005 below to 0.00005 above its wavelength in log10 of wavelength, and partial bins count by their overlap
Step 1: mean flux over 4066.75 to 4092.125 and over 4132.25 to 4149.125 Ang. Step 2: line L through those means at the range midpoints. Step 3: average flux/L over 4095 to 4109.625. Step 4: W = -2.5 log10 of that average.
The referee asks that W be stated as 0.168 mag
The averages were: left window 1.39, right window 1.4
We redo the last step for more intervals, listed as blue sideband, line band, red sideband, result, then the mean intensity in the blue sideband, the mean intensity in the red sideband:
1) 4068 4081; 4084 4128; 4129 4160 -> 0.02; 1.35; 1.38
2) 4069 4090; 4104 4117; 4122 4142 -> 0.03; 1.38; 1.4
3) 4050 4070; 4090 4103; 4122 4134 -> 0.09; 1.36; 1.37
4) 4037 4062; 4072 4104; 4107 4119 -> 0.06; 1.39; 1.39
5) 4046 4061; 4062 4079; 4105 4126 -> 0.04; 1.38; 1.38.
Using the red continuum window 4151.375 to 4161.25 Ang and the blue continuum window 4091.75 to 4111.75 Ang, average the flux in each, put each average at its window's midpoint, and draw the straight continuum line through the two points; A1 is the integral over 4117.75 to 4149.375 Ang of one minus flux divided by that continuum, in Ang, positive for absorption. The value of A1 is -1.8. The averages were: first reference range 1.25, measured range 1.39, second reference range 1.37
